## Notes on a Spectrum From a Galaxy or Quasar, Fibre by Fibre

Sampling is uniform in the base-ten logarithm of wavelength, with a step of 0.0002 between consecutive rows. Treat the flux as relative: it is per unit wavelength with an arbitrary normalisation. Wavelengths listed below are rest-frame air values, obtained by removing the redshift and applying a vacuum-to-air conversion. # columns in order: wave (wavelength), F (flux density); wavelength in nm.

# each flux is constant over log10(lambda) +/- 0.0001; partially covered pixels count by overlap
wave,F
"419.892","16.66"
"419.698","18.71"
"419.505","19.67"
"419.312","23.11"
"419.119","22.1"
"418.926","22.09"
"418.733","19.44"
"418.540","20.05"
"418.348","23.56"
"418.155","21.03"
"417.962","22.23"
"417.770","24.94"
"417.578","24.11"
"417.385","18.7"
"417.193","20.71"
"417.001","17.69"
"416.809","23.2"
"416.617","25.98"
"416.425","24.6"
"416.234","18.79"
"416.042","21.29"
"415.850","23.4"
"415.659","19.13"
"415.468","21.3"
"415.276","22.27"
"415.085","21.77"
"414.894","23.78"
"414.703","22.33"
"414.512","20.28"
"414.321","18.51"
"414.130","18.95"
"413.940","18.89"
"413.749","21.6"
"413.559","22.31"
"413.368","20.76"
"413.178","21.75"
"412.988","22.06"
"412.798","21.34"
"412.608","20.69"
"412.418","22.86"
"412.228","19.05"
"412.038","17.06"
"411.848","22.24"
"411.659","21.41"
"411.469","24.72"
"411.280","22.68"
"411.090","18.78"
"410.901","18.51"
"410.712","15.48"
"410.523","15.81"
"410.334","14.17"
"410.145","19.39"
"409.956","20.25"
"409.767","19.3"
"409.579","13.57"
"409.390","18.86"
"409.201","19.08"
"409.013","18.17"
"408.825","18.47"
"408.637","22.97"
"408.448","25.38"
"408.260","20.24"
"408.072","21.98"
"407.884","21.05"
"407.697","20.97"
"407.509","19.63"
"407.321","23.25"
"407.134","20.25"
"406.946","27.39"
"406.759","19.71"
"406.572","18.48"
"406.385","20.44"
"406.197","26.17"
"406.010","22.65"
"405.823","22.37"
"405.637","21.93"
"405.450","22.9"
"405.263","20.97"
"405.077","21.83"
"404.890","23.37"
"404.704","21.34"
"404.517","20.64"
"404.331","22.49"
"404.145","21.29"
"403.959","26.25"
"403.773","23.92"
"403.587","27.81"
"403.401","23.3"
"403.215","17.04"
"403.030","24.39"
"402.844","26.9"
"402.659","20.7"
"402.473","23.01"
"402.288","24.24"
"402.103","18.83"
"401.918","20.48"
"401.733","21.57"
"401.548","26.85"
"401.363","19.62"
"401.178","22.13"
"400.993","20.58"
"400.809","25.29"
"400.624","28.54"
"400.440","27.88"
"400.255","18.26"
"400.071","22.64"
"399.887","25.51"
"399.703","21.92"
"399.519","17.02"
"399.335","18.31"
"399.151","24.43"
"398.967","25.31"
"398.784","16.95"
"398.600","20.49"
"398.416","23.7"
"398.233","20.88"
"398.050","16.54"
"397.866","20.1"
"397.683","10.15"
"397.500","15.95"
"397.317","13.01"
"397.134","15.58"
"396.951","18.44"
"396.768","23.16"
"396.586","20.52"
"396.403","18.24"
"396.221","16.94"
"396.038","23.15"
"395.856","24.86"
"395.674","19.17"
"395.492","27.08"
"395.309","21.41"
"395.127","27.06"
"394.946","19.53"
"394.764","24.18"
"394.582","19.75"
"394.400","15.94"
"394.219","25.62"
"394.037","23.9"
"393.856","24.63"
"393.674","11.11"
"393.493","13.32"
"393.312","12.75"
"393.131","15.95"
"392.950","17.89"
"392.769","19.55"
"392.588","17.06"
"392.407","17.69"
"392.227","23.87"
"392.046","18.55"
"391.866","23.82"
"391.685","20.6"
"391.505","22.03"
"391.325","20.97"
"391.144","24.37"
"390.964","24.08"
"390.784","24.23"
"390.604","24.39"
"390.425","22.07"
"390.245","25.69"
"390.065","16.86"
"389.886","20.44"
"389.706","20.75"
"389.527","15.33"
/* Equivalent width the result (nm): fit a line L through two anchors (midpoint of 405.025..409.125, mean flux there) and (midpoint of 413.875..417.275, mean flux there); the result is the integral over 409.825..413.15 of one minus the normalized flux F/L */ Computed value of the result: 0.26 nm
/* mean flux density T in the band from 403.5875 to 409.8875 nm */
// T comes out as 21.5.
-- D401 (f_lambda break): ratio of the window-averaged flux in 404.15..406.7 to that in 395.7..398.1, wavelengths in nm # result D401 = 1.2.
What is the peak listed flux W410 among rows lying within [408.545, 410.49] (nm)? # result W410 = 22.97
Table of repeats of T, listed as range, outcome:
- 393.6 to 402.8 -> 21.1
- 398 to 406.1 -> 22.4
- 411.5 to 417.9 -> 21.4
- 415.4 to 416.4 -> 21.1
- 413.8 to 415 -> 20.5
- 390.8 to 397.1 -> 20.5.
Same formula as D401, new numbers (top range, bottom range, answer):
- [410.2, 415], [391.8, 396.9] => 1.00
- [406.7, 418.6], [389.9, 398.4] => 1.04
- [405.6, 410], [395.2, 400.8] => 1.01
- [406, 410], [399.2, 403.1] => 0.92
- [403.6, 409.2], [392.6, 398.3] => 1.15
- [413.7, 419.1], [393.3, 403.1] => 1.02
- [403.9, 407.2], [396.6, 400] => 1.15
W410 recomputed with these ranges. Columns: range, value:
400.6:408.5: 28.54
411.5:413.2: 22.86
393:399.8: 27.08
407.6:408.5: 25.38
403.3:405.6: 27.81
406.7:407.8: 27.39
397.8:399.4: 25.31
